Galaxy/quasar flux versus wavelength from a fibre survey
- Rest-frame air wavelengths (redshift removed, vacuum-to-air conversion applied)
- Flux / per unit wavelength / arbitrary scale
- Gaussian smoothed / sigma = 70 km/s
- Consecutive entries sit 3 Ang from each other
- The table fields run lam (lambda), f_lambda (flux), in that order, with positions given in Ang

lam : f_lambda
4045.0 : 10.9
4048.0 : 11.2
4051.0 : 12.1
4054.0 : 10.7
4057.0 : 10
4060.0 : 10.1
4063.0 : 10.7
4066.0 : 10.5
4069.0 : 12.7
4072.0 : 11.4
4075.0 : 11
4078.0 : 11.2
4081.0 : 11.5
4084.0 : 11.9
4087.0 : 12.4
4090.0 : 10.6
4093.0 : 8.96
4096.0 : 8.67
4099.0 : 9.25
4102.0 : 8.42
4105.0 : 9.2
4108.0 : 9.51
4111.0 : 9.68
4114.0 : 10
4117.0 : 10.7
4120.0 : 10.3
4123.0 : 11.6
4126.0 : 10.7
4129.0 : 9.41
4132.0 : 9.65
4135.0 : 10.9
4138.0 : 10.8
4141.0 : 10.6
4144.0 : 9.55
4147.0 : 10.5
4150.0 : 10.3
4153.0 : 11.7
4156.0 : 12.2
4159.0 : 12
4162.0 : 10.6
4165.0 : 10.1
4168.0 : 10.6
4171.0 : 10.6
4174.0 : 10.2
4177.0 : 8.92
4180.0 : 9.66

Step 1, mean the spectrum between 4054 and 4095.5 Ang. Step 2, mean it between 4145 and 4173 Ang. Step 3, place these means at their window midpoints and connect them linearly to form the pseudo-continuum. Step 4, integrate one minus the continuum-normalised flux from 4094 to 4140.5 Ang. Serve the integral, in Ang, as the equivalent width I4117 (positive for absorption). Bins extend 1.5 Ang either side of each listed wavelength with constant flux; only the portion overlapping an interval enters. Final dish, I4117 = 4.3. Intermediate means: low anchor 10.9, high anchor 10.9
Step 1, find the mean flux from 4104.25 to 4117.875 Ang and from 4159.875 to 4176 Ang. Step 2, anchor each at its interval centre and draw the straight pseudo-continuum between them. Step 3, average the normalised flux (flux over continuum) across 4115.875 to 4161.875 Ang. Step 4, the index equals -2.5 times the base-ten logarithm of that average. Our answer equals -0.06 mag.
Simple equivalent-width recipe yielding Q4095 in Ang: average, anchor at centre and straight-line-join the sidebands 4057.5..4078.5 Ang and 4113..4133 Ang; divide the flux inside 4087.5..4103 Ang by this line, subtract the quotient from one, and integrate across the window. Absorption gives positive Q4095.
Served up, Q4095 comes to 1.9 Ang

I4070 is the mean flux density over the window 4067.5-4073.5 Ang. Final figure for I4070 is 12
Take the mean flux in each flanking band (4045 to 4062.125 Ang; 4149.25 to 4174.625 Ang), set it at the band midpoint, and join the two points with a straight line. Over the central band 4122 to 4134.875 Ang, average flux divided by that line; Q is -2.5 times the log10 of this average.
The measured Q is 0.06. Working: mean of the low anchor 10.8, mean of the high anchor 11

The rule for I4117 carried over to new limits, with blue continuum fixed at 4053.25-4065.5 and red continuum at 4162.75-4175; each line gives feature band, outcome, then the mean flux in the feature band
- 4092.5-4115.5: 2.6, 9.22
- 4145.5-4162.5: -1.4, 11.3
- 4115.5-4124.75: -0.4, 10.9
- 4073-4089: -1.8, 11.6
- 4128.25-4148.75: 0.3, 10.2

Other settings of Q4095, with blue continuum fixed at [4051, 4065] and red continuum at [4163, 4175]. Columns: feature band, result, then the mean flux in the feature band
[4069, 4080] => -0.9 Ang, 11.4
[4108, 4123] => 0.3 Ang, 10.2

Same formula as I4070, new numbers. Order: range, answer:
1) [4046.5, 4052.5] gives 11.6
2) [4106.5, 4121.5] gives 10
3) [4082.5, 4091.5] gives 11.6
